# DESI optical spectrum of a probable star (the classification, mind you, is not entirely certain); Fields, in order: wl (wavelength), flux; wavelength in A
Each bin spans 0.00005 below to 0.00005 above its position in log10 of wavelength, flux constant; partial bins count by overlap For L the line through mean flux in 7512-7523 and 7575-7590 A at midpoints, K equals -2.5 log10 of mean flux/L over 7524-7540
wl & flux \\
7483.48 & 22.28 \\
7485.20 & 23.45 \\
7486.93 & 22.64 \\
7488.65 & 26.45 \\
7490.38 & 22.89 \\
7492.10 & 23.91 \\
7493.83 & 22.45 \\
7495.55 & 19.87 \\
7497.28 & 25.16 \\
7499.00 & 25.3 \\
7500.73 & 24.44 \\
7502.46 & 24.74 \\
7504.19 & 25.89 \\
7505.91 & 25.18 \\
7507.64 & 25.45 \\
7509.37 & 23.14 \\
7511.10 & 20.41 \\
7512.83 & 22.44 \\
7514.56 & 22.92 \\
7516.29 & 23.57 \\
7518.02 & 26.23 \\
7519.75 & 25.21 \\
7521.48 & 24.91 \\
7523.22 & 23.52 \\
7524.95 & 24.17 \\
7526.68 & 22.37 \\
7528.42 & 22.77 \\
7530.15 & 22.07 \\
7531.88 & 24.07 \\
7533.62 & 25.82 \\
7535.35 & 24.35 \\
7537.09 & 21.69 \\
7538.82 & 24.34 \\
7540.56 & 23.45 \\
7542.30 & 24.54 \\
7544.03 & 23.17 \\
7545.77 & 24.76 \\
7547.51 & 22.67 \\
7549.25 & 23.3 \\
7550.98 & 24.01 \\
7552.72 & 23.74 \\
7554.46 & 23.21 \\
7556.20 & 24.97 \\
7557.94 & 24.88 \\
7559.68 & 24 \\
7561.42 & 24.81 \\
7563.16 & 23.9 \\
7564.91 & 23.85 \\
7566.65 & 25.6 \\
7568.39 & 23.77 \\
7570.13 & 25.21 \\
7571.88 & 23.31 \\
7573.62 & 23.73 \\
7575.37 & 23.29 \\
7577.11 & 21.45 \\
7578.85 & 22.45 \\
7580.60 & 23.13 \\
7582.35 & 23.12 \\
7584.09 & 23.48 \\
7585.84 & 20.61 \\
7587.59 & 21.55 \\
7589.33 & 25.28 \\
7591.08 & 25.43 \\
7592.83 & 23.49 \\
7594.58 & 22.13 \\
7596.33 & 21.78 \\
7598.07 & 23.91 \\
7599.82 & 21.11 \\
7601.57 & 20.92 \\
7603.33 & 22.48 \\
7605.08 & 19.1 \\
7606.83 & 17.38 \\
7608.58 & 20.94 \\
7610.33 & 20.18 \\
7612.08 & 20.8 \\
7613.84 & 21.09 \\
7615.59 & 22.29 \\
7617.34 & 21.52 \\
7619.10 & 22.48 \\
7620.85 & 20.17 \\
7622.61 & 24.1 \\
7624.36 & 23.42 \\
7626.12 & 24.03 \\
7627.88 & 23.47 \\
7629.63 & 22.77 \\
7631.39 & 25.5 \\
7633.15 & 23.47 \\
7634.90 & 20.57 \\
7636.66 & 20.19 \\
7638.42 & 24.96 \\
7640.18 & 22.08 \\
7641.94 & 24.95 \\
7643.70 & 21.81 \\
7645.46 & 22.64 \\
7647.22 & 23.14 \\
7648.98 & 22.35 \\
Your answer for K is 0.01 mag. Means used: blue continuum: 24.2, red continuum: 22.7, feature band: 23.5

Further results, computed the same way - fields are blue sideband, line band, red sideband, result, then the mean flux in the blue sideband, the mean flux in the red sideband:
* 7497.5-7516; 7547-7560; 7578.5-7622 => -0.04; 24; 21.9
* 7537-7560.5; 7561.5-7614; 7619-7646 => 0.04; 23.8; 22.9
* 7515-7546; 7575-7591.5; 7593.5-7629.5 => -0.02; 23.9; 21.7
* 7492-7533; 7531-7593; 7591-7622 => -0.06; 23.8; 21.4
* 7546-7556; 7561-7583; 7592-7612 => -0.05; 23.6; 21.2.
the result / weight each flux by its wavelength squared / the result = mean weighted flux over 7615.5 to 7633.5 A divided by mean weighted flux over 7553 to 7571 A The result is 1.0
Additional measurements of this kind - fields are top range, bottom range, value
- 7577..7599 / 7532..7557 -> 0.97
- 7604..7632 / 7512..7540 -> 0.94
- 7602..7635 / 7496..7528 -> 0.94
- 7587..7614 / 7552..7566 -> 0.91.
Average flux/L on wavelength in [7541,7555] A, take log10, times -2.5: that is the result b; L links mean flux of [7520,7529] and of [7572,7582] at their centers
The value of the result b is -0.02 mag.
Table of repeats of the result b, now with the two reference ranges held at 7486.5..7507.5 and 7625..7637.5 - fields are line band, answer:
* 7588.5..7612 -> 0.07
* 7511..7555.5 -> 0.01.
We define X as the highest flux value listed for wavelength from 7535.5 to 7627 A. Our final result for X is 25.6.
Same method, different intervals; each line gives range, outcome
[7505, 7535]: 26.23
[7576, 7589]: 23.48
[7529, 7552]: 25.82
